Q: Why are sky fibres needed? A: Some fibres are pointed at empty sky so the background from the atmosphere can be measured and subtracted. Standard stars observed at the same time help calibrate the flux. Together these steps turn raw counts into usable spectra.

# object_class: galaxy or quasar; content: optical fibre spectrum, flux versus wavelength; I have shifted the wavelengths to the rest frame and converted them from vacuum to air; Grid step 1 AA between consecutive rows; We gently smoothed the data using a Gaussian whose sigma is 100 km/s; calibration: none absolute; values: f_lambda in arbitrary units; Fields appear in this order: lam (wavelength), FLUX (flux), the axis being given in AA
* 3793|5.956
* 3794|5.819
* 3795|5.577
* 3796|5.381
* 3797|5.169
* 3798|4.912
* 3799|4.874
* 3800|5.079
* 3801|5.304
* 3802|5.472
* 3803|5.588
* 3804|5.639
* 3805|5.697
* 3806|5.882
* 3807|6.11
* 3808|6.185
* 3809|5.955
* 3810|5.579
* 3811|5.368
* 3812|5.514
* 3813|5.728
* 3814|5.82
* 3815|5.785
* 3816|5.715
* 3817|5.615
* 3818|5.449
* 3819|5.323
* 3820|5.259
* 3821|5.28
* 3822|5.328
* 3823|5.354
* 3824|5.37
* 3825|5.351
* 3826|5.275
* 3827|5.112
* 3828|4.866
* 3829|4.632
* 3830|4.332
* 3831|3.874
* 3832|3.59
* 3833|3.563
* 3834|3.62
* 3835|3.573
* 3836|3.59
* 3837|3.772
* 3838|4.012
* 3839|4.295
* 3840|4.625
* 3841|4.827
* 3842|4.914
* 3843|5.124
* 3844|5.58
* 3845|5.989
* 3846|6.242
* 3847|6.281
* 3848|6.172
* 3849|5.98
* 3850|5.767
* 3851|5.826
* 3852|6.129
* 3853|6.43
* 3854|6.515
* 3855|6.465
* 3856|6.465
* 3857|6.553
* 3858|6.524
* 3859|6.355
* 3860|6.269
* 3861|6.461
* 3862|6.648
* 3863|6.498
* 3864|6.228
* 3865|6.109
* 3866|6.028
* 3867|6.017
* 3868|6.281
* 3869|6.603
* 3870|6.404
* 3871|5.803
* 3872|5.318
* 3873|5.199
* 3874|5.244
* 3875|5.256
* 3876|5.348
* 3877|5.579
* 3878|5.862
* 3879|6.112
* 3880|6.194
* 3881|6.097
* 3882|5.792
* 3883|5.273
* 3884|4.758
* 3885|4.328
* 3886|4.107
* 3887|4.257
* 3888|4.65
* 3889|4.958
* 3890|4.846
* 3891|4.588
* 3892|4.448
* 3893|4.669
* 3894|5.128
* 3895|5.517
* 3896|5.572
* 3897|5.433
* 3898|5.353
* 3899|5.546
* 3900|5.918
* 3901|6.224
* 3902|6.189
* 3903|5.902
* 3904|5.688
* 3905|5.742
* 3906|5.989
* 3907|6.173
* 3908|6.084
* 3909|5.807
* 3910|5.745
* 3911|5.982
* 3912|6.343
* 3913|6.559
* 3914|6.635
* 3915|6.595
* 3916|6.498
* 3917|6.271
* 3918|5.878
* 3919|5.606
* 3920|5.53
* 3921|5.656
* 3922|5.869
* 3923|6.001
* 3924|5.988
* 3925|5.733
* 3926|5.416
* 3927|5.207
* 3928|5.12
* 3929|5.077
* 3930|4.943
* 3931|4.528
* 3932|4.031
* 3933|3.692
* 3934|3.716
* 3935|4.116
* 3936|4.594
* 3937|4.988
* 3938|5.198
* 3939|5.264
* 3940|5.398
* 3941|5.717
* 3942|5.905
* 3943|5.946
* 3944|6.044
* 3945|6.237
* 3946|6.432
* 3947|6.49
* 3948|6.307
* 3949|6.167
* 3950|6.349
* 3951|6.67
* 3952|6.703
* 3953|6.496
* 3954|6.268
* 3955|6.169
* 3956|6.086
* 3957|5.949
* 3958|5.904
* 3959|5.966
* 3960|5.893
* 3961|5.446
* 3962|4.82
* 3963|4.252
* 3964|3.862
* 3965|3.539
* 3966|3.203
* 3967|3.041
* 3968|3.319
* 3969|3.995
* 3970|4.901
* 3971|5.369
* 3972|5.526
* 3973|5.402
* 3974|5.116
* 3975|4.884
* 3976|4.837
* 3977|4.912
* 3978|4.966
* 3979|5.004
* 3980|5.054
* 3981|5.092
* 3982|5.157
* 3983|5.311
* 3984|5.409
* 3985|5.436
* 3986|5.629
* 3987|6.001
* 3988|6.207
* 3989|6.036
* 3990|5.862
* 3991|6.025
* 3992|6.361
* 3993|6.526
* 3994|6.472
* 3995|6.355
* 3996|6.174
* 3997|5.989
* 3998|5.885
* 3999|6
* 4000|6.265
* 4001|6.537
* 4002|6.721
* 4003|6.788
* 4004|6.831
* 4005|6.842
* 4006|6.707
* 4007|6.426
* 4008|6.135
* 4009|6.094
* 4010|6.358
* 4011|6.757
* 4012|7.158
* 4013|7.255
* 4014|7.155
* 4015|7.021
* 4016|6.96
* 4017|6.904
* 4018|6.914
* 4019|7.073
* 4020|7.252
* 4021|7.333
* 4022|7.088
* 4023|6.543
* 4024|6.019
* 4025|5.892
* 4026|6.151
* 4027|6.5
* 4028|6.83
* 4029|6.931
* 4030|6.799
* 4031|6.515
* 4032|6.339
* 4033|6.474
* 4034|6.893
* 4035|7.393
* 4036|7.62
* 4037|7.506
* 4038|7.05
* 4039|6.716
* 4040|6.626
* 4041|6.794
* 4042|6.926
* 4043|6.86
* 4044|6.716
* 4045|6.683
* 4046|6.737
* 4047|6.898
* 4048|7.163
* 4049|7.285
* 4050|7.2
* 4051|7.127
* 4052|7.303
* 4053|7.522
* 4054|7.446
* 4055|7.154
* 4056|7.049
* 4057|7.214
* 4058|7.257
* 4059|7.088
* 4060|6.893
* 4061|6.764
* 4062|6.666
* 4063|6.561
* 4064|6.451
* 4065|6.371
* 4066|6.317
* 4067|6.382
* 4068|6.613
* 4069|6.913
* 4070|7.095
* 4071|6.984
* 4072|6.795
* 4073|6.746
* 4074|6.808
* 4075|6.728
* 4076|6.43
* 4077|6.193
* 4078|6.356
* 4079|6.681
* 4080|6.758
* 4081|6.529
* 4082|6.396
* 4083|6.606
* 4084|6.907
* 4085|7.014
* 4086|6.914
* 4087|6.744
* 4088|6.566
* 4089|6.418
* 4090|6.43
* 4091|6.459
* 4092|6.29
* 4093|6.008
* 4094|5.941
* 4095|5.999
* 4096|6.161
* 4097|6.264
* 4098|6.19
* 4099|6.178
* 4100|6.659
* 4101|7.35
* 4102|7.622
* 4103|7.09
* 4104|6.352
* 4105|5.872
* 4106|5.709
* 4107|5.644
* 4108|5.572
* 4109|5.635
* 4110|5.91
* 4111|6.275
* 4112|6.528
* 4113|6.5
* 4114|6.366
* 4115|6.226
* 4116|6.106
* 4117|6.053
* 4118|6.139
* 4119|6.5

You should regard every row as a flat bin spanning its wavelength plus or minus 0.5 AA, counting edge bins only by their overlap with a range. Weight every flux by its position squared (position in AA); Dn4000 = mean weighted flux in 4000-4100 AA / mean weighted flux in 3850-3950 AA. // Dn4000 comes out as 1.28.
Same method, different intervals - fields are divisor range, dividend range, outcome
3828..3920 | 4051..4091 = 1.35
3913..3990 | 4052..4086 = 1.34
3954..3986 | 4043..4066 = 1.45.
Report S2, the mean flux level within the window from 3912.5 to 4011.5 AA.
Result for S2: 5.61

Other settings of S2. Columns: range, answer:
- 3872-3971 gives 5.43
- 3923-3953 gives 5.47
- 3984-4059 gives 6.69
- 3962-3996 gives 5.13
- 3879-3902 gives 5.21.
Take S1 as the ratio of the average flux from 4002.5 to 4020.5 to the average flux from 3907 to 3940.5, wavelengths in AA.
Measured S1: 1.2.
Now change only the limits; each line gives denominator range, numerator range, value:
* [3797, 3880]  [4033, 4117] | 1.21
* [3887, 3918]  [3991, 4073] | 1.19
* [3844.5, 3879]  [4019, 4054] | 1.13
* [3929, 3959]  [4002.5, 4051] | 1.22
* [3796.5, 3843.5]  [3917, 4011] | 1.10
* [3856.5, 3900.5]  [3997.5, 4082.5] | 1.21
